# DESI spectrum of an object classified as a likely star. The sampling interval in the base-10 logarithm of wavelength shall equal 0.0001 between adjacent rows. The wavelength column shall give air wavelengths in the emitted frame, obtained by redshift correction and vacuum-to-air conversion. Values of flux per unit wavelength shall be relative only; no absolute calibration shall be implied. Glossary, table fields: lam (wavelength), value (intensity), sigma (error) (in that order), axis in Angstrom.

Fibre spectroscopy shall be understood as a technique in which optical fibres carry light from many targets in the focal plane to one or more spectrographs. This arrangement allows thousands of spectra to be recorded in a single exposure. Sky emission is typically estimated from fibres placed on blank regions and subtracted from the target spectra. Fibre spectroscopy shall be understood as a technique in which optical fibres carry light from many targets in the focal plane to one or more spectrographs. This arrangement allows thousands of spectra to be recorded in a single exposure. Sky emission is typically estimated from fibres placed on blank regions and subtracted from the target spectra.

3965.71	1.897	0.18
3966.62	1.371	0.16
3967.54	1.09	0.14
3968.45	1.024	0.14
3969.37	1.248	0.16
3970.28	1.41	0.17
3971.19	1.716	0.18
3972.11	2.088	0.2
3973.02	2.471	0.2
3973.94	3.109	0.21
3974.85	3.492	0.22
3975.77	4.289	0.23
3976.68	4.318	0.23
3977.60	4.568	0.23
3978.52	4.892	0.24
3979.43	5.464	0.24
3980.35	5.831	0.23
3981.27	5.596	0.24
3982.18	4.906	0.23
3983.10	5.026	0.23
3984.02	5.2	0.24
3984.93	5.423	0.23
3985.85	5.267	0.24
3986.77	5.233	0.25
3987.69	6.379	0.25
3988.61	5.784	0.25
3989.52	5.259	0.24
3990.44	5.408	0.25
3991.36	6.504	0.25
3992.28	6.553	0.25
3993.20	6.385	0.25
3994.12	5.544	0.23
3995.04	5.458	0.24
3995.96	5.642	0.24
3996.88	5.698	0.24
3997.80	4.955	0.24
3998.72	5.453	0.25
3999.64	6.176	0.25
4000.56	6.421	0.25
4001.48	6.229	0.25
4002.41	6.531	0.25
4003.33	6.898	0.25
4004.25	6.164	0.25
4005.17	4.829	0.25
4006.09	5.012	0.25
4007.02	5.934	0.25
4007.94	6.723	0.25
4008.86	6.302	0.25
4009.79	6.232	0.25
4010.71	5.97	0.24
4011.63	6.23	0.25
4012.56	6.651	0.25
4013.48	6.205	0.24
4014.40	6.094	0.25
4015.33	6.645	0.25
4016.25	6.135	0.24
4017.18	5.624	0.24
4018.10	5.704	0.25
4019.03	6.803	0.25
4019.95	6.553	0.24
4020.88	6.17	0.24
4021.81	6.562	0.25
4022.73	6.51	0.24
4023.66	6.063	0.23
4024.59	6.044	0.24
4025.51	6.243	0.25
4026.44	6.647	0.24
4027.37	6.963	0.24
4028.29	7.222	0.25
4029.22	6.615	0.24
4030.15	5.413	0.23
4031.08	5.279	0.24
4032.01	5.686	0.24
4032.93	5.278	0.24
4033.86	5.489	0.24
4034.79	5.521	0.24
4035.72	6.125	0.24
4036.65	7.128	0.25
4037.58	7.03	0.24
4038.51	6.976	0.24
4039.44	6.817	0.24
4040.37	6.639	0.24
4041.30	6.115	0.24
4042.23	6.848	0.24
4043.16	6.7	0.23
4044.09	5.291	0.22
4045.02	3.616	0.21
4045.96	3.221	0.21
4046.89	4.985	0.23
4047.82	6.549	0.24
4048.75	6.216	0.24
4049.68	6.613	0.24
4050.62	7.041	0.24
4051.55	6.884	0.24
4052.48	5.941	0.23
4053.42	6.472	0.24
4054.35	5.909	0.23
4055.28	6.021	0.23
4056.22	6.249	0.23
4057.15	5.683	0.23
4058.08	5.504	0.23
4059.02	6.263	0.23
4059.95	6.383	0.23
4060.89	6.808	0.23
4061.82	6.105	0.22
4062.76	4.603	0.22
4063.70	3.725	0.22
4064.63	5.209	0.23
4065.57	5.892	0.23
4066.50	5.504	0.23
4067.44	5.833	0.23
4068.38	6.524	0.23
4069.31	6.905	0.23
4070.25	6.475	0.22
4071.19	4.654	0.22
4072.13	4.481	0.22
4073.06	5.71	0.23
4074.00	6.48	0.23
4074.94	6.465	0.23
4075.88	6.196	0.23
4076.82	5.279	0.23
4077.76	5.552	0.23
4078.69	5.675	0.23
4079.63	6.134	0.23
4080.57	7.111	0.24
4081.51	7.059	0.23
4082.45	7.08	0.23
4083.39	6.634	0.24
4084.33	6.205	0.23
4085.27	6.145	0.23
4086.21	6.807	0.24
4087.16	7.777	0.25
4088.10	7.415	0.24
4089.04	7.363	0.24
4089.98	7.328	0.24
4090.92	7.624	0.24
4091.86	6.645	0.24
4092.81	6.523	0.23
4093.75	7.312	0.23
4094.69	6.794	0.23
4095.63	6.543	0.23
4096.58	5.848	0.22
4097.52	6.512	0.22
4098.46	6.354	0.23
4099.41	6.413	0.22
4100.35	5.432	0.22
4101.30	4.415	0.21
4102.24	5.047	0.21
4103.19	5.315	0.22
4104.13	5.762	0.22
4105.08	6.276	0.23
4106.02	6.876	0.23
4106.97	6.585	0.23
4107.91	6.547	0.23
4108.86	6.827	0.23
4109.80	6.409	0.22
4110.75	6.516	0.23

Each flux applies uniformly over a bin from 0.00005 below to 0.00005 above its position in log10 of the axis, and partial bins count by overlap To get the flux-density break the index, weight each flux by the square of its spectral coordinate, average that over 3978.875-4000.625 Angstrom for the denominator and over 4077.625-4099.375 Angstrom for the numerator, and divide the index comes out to 1.3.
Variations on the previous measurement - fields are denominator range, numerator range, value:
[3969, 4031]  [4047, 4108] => 1.17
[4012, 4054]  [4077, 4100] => 1.11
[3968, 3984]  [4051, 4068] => 1.66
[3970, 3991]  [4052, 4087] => 1.39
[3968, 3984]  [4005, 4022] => 1.71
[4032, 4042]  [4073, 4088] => 1.04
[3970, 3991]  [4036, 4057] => 1.40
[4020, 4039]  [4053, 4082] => 0.96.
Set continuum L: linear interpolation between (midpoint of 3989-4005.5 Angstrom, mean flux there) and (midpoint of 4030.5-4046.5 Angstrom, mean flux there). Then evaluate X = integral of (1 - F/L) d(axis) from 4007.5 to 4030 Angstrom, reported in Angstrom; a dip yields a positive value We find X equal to -1.82 Angstrom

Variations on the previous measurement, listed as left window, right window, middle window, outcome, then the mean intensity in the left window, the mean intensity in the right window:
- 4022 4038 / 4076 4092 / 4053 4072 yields 2.0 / 6.2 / 6.69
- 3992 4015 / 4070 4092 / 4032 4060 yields 0.9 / 6.01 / 6.43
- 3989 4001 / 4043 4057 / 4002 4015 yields -0.7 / 5.81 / 5.82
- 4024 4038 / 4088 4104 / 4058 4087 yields 1.3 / 6.18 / 6.37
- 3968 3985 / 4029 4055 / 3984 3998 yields -4.7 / 3.76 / 6.01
